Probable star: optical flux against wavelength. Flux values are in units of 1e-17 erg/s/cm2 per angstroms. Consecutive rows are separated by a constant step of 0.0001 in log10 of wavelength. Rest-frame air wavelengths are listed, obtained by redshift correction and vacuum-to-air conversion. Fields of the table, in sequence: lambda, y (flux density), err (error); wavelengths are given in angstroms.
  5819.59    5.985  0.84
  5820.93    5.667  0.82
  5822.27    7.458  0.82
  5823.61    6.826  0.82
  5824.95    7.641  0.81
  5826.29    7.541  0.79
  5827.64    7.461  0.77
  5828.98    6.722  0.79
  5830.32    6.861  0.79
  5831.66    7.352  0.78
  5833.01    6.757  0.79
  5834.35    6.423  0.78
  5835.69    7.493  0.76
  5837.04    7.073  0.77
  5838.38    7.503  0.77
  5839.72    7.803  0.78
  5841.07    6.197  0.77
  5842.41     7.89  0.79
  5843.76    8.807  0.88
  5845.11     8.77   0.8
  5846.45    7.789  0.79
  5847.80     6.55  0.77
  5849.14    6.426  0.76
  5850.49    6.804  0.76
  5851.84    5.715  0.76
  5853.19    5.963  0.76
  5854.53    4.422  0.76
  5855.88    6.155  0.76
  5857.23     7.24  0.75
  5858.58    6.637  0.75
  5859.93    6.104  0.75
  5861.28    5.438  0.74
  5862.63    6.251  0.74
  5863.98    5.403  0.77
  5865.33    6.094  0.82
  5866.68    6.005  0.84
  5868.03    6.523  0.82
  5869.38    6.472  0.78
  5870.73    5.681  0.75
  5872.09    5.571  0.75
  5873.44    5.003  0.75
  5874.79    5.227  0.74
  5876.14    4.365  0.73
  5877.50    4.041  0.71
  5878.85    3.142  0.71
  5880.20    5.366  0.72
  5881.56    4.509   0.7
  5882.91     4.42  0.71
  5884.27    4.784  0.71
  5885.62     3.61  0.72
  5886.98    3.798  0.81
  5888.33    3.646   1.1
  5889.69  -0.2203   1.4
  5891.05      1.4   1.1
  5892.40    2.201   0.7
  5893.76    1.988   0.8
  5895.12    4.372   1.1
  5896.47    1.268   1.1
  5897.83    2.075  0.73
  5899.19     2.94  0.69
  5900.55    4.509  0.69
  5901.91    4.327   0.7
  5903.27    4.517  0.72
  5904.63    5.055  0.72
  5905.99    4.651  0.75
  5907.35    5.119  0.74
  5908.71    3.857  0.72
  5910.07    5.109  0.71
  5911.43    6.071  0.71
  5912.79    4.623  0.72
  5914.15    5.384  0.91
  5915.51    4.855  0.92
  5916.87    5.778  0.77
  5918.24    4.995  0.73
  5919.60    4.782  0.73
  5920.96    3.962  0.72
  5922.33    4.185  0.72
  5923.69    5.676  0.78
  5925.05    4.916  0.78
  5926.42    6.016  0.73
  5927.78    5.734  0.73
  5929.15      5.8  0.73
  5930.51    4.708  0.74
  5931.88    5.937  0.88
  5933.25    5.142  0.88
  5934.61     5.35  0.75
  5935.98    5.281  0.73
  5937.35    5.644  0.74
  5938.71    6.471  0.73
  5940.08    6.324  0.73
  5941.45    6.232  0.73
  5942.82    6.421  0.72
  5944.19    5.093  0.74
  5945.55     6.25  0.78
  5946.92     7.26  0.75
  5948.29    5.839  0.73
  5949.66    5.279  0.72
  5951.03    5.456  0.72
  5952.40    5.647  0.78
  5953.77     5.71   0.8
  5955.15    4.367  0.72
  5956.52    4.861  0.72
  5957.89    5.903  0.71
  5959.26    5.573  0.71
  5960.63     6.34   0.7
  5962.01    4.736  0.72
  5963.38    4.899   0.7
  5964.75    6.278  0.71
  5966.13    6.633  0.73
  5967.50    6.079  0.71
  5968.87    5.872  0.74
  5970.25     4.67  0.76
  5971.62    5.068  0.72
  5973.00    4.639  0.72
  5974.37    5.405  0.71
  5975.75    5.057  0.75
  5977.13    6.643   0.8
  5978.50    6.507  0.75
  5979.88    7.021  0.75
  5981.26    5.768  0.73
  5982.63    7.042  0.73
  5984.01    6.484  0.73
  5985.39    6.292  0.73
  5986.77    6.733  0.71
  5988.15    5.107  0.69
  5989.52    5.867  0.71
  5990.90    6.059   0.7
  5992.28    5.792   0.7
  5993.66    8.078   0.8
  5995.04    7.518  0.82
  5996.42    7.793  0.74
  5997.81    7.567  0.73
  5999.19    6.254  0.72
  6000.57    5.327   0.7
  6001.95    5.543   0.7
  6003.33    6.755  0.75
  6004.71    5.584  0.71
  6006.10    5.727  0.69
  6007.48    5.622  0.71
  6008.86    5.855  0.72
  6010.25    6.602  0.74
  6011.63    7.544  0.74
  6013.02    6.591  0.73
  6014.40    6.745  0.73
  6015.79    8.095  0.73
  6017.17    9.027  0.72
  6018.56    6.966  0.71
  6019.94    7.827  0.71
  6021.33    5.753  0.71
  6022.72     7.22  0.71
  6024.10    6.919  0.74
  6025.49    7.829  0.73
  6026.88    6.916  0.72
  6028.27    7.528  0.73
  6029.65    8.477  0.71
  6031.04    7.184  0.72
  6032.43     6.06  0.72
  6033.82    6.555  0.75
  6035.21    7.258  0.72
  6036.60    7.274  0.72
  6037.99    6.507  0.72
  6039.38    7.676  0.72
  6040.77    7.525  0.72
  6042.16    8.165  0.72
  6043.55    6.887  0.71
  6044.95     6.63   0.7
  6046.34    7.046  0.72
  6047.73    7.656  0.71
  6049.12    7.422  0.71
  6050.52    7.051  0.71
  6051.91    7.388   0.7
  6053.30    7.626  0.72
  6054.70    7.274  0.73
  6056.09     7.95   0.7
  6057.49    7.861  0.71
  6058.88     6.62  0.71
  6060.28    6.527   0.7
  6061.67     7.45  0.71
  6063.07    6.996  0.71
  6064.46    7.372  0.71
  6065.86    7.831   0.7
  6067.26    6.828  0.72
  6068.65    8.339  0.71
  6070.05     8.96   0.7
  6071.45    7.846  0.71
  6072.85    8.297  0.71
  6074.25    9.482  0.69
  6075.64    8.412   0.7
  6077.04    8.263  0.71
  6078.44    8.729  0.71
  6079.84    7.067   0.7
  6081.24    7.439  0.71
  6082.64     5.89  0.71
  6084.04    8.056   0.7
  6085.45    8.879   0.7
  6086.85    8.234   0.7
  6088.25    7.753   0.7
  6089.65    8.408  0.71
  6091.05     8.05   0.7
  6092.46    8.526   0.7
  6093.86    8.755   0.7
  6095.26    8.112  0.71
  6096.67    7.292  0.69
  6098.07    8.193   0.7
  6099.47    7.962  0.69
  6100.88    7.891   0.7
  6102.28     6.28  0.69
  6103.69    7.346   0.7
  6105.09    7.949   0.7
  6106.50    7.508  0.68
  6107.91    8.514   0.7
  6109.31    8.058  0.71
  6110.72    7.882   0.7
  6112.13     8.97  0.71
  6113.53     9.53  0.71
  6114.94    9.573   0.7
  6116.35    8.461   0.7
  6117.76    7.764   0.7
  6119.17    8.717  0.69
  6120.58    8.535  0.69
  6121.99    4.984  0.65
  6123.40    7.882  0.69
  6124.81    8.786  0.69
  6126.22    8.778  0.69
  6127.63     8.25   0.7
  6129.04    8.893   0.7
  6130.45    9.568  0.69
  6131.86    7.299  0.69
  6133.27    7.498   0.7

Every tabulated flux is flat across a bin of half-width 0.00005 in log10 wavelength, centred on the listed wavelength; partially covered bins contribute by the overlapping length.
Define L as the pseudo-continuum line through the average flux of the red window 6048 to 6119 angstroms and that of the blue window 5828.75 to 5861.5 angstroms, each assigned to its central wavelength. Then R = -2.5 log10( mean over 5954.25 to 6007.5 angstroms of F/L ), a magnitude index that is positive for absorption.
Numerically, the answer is 0.24 mag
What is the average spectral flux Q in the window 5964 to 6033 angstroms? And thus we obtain 6.52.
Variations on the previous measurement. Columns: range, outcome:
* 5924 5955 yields 5.72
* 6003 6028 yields 6.88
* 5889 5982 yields 5.04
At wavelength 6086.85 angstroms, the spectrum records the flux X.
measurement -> 8.234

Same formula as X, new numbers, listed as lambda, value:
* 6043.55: 6.887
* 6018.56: 6.966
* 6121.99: 4.984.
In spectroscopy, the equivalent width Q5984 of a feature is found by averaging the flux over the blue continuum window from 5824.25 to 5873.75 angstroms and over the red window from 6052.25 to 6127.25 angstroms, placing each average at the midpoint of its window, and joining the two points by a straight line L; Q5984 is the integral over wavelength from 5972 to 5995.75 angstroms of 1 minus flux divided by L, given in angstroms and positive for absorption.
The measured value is 3.7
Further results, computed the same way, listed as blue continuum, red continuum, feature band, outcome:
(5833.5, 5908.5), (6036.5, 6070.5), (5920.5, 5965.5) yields 3.8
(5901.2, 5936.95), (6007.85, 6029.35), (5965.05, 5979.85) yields 1.1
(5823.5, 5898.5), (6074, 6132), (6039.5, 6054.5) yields 0.4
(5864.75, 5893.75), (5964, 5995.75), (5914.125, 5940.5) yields -0.8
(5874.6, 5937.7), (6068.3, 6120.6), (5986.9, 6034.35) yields -2.3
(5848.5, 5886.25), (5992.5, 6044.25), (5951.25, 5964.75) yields 2.1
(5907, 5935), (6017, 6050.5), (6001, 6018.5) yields 0.4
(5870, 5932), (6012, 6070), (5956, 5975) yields 0.7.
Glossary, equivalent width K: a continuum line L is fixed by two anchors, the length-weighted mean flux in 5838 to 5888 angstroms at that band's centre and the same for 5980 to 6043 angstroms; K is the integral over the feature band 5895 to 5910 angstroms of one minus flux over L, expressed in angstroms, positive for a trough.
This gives 5.4 angstroms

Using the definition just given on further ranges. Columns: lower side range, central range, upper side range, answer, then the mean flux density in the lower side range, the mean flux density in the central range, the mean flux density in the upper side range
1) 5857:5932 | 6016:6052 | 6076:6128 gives -1.8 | 4.65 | 7.27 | 8.03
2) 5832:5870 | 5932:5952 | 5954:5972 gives -0.5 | 6.67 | 5.86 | 5.5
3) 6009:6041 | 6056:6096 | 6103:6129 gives -0.7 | 7.19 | 7.89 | 8.21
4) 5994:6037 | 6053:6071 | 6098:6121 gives 0.1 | 6.91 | 7.51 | 8.18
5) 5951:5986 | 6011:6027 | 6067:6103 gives -1.4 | 5.73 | 7.3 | 8.01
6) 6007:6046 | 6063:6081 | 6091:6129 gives -0.9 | 7.12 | 8.06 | 8.11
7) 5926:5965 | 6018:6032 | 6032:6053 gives -0.7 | 5.67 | 7.24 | 7.16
